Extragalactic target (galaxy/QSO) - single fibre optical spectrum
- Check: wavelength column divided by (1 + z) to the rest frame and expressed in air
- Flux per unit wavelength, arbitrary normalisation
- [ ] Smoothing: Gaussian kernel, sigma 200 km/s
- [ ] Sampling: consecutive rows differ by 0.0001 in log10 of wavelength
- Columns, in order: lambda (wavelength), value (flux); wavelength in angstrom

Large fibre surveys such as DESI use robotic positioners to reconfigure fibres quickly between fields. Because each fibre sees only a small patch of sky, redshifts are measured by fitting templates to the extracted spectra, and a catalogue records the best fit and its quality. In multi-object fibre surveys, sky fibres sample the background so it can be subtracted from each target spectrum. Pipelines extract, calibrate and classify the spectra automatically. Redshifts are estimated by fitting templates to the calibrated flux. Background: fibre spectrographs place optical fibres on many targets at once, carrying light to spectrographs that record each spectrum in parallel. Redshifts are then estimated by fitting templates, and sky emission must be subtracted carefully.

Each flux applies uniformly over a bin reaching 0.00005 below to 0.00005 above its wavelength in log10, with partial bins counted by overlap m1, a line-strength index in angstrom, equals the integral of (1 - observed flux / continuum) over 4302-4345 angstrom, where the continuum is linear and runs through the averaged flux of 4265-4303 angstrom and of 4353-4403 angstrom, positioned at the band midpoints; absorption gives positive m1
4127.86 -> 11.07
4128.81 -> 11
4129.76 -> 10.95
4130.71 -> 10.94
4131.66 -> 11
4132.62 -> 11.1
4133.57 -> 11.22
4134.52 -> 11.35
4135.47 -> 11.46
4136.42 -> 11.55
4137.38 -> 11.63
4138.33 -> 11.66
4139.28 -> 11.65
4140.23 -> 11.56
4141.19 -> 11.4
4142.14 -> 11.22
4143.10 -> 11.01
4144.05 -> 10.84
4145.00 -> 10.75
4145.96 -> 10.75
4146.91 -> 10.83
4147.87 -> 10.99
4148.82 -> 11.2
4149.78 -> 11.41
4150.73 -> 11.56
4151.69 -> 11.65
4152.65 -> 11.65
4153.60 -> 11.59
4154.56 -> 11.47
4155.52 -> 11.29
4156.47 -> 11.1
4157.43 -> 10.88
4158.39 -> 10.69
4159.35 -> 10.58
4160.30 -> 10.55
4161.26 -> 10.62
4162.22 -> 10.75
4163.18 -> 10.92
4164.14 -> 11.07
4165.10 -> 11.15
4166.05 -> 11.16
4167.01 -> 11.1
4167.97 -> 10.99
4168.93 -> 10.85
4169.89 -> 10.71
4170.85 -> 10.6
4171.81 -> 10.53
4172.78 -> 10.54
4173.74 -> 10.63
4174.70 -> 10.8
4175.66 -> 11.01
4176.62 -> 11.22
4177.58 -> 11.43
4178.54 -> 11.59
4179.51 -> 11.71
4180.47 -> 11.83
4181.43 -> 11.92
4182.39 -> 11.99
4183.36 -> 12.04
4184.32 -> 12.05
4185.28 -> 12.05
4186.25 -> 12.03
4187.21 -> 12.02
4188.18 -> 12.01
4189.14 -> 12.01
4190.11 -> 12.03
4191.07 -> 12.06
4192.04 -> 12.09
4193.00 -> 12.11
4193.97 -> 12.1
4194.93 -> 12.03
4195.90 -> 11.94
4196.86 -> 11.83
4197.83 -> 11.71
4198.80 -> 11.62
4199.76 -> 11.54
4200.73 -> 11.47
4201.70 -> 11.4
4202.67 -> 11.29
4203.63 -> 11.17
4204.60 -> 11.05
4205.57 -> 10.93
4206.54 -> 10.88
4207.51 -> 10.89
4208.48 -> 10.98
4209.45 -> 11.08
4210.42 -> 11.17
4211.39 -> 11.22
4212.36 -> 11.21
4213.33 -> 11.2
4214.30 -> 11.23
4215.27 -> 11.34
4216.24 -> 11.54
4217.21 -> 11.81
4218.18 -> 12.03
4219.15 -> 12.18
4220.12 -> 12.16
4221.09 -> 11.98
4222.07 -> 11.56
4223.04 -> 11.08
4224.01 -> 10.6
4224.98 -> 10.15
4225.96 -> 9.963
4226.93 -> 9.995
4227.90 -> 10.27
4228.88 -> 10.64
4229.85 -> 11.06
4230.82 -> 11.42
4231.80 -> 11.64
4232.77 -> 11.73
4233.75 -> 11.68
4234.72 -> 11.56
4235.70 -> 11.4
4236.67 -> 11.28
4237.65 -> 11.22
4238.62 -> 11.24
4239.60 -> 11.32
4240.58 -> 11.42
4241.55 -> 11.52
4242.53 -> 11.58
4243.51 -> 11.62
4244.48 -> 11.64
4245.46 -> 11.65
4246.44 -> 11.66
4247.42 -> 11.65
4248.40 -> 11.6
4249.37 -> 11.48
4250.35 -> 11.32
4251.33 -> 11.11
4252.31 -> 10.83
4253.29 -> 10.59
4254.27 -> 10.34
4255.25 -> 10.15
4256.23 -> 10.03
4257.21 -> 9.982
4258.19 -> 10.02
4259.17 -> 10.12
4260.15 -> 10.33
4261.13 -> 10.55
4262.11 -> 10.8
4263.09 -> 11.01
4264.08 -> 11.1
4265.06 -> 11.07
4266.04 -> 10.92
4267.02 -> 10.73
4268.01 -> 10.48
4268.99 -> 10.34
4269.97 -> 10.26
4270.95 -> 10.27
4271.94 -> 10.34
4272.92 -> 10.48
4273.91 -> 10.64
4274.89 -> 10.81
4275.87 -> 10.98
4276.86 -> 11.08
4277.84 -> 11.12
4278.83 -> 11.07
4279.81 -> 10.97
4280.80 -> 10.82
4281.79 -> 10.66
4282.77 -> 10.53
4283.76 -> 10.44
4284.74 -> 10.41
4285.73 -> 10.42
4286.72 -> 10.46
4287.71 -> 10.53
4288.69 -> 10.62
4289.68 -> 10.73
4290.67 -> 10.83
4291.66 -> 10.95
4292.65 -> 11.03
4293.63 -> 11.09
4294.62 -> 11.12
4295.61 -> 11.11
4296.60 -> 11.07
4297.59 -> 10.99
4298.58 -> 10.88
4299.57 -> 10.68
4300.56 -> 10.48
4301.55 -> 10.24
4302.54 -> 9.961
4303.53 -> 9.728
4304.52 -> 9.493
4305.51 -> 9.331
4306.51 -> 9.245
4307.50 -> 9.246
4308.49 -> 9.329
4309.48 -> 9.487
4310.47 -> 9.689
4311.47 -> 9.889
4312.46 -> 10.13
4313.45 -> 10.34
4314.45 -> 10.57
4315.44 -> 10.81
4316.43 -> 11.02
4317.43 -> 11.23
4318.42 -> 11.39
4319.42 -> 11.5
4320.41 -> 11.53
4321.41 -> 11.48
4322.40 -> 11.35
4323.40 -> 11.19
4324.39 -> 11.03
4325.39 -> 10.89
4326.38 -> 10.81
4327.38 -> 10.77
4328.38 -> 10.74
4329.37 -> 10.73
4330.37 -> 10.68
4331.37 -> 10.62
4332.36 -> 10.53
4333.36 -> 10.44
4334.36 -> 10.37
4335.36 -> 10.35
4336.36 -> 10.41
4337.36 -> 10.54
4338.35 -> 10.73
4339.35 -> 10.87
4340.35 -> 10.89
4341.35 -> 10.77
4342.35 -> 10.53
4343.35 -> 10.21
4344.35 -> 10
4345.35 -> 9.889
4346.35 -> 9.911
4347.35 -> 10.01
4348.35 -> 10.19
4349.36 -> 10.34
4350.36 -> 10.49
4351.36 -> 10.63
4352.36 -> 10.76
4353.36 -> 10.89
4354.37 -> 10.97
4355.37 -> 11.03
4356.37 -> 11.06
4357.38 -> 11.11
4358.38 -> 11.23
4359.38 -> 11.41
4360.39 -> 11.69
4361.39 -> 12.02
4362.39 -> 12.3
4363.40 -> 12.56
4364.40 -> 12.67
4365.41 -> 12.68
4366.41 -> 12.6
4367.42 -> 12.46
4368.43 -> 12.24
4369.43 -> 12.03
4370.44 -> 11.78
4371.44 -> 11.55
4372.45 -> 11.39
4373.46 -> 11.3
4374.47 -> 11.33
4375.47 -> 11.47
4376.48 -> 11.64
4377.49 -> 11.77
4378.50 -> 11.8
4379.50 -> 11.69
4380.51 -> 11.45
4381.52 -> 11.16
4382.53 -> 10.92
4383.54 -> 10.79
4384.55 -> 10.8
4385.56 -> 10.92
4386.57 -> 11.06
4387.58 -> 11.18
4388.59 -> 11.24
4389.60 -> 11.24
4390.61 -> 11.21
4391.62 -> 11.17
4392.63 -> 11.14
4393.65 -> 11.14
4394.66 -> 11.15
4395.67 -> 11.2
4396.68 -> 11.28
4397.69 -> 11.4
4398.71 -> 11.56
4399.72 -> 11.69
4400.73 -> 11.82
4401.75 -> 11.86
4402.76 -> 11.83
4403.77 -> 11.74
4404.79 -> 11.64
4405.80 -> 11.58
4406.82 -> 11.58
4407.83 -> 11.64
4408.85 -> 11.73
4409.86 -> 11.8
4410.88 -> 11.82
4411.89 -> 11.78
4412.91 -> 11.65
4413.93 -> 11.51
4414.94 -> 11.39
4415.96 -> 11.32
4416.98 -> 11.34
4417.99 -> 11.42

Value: 2.2 angstrom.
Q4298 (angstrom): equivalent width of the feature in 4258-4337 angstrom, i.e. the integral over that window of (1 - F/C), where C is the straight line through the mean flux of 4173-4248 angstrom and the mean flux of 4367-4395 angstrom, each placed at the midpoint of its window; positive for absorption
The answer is 5.67 angstrom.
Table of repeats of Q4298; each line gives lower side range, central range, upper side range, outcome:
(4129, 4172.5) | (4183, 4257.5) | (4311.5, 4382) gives -1.8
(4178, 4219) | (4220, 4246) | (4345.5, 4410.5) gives 0.8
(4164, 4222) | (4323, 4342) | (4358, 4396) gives 1.4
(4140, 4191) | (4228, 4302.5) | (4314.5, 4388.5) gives 1.9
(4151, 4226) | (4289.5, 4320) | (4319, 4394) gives 2.1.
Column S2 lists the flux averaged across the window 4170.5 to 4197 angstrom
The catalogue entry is 11.7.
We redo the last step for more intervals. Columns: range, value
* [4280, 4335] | 10.6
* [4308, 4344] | 10.7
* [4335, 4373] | 11.1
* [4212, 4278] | 11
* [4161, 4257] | 11.3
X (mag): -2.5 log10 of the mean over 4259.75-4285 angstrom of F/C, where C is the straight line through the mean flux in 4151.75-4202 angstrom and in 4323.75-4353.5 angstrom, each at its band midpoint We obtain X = 0.02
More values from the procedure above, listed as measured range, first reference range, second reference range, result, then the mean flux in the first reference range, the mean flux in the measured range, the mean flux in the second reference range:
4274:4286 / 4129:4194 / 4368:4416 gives 0.06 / 11.3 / 10.8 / 11.5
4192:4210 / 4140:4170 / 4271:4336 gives -0.05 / 11.1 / 11.5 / 10.6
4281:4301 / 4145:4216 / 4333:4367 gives 0.03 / 11.3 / 10.8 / 11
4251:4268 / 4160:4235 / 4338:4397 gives 0.07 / 11.3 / 10.6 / 11.2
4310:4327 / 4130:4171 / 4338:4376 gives 0.03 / 11.1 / 10.9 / 11.2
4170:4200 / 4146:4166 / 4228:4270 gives -0.05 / 11.1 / 11.6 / 11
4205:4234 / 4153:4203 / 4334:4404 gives 0.02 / 11.4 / 11.2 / 11.2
